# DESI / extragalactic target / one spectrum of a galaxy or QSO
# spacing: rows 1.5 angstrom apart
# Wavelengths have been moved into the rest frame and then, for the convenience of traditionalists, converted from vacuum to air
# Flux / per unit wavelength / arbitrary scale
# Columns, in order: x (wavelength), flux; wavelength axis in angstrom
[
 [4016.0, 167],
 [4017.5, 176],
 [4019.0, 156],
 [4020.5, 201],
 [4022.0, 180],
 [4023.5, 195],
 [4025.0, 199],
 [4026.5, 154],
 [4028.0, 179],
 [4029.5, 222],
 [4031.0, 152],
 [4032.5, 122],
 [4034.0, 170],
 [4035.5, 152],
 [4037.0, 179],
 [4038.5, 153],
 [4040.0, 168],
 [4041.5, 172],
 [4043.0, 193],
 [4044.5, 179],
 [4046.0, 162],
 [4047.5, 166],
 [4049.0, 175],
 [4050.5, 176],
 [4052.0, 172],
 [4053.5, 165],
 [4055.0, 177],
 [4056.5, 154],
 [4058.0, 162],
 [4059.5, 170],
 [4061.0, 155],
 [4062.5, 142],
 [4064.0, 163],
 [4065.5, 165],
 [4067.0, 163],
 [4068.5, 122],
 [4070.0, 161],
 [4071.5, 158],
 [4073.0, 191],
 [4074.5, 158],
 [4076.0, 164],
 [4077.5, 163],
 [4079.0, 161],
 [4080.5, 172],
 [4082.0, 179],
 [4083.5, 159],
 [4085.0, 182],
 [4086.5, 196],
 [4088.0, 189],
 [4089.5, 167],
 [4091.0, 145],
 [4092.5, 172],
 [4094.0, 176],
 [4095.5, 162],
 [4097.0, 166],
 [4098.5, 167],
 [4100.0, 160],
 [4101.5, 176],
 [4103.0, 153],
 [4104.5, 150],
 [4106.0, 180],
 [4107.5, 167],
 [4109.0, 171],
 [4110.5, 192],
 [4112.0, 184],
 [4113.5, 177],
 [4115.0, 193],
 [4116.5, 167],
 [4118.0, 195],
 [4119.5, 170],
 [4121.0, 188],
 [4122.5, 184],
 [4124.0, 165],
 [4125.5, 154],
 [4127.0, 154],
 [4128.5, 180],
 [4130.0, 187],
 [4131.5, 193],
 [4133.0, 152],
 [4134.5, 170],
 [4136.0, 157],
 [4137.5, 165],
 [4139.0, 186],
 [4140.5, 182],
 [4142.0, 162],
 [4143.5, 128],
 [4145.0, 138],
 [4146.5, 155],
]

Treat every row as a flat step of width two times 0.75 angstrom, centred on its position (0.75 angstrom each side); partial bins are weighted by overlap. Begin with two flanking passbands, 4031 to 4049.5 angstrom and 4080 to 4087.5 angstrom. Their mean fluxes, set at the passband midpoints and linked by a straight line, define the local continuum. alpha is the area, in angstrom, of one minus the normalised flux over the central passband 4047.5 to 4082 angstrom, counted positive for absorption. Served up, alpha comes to 1.8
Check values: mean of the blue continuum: 165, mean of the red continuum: 178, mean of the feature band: 164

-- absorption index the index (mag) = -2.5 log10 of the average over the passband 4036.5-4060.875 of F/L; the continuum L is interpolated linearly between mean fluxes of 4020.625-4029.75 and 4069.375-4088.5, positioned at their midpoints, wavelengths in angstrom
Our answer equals 0.066 mag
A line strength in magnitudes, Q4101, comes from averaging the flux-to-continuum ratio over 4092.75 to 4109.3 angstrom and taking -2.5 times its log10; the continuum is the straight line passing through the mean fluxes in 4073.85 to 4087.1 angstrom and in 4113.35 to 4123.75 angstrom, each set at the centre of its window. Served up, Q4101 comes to 0.06 mag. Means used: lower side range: 170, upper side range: 181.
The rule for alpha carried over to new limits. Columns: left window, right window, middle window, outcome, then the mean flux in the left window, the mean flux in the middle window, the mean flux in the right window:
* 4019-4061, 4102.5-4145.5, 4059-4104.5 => 1.7 angstrom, 172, 165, 171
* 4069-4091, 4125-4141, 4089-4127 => -0.1 angstrom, 170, 171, 171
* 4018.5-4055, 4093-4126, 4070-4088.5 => 0.1 angstrom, 173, 172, 173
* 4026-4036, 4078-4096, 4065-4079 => 0.8 angstrom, 165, 160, 172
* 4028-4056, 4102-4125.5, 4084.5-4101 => 0.2 angstrom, 170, 171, 175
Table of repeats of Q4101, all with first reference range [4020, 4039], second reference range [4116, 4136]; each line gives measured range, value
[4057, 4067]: 0.09 mag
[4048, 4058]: 0.03 mag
